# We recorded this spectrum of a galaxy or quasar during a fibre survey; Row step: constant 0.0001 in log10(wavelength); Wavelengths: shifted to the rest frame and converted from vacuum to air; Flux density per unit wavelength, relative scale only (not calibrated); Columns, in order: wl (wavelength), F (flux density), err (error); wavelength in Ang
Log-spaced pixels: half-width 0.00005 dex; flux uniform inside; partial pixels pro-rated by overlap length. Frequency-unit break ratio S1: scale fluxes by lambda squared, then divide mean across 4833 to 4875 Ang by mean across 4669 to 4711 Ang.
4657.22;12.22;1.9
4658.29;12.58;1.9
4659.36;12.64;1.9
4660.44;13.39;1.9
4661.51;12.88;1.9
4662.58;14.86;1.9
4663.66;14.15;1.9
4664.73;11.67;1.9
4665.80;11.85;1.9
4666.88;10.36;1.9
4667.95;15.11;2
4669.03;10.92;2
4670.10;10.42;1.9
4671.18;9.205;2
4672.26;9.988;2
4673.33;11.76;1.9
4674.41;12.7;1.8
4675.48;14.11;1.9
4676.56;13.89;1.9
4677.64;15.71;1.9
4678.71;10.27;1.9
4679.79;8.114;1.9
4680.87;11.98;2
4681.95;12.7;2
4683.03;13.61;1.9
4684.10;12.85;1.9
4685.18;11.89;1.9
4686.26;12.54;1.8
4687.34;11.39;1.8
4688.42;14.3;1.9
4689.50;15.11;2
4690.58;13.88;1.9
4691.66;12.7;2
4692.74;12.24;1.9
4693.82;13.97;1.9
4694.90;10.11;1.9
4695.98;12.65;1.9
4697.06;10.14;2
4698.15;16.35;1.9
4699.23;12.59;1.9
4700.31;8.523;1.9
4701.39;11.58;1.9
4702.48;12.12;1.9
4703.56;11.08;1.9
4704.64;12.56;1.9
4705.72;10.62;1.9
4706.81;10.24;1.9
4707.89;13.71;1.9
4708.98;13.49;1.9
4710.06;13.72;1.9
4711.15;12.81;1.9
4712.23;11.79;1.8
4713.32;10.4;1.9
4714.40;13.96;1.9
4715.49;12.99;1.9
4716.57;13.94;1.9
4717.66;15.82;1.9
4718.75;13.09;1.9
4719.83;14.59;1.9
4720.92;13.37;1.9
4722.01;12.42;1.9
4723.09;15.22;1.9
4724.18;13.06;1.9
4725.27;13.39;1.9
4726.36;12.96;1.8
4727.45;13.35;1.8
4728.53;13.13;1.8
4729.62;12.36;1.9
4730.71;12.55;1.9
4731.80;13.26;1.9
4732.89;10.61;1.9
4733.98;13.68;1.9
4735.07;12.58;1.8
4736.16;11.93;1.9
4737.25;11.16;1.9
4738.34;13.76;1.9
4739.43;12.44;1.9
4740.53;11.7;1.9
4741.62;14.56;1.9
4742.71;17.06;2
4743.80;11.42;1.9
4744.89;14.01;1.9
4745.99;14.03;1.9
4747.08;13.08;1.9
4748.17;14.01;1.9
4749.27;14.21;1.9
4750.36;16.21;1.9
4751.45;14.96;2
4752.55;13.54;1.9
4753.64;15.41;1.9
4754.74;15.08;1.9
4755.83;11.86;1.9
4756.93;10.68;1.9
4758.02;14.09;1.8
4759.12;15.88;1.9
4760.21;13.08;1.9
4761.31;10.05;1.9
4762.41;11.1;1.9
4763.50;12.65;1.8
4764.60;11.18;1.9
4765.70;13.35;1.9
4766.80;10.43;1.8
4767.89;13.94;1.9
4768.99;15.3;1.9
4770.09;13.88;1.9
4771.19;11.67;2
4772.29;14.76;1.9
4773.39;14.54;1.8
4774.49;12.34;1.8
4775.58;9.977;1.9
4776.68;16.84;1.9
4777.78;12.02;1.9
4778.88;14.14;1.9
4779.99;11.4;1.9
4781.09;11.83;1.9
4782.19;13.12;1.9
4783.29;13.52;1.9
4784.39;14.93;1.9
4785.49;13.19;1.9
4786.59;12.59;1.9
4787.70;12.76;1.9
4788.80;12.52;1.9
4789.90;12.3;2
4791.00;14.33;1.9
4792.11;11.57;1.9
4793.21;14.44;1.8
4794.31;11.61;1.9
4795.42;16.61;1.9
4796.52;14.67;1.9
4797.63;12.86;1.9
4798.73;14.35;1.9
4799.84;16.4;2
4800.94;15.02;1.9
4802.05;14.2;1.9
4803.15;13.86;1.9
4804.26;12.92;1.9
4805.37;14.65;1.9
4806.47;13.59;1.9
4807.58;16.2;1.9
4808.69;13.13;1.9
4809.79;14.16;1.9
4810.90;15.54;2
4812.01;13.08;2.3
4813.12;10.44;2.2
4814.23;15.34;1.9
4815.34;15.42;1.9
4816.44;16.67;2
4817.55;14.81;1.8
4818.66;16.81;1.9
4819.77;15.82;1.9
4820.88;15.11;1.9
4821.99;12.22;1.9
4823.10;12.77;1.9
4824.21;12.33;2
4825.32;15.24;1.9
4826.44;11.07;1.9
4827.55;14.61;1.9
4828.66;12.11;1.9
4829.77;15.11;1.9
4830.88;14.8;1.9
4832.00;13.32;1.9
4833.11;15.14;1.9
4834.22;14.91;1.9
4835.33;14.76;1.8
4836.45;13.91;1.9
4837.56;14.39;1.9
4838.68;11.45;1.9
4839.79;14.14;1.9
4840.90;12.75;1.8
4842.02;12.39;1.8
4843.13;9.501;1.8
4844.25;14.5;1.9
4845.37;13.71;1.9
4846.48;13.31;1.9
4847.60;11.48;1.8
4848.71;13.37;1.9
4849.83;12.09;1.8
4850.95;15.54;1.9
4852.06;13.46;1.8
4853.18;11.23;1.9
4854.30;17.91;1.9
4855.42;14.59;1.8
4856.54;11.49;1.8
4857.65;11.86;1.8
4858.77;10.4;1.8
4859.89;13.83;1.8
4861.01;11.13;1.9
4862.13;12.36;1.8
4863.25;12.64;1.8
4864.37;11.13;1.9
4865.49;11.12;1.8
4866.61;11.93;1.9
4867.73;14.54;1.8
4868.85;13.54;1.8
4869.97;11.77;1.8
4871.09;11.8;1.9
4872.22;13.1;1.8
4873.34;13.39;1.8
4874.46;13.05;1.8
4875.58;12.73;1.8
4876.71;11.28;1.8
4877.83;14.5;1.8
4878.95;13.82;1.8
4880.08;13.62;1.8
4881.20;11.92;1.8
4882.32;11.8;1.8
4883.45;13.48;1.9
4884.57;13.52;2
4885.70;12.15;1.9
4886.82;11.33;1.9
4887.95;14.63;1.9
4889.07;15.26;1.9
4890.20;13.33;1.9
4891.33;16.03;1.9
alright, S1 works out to 1.14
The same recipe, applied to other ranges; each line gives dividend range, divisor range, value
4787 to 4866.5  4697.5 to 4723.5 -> 1.12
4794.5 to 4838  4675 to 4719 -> 1.20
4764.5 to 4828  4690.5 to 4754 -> 1.09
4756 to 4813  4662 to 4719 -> 1.12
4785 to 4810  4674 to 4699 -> 1.14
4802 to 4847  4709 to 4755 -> 1.08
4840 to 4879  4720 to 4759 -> 1.00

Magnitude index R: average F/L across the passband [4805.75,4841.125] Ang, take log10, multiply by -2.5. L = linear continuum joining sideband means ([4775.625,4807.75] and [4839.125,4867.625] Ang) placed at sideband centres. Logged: -0.07 mag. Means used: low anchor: 13.6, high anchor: 12.7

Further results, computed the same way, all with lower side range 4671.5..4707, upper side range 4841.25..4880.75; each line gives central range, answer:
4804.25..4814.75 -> -0.107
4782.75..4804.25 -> -0.097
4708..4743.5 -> -0.067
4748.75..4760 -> -0.140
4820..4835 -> -0.092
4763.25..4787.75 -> -0.046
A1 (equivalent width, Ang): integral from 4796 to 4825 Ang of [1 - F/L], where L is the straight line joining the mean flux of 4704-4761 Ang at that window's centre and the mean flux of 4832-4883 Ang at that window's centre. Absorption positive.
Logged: -2.8 Ang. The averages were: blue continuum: 13.3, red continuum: 13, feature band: 14.3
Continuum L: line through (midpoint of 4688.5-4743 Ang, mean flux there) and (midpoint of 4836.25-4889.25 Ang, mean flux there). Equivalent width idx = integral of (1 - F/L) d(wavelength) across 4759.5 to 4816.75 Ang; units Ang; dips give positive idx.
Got -2.8 Ang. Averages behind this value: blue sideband 12.8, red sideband 12.9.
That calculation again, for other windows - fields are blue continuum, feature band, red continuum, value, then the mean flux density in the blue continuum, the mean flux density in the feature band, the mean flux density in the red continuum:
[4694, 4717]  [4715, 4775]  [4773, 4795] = -3.38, 12.2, 13.3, 13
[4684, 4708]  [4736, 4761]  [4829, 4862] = -2.01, 12.3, 13.7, 13.3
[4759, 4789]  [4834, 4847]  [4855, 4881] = -0.61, 12.9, 13.3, 12.6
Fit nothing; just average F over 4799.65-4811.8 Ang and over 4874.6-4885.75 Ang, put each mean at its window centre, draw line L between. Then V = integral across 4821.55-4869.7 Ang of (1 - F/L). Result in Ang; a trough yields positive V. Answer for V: 1.8 Ang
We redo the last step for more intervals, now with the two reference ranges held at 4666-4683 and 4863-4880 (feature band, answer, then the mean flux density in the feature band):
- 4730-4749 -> -1.4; 13.1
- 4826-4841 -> -1.5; 13.8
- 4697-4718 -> -0.8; 12.4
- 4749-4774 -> -2.3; 13.4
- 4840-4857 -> -0.8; 13.2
